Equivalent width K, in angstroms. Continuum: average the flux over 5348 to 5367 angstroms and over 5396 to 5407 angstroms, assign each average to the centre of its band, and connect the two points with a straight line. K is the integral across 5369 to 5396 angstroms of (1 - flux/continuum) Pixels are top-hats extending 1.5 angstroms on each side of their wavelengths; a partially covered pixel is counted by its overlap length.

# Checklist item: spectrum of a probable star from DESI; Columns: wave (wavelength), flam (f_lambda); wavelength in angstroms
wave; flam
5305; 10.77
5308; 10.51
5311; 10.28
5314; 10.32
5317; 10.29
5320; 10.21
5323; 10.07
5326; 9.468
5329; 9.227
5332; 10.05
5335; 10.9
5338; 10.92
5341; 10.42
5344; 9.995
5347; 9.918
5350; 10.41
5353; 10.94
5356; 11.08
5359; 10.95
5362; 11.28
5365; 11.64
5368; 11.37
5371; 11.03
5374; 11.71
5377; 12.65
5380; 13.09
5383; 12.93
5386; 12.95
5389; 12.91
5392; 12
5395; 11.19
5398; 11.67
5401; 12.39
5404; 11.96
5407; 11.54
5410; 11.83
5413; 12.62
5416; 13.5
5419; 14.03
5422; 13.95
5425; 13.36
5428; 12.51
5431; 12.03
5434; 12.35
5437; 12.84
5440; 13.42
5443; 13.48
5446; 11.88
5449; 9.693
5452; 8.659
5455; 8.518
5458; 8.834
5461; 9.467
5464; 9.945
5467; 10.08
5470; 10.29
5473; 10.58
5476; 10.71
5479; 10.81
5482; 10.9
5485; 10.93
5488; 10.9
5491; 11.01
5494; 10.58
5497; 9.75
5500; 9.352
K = -1.8 angstroms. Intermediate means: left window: 11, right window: 11.9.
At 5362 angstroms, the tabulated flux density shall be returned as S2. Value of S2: 11.28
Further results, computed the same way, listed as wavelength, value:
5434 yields 12.35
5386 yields 12.95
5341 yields 10.42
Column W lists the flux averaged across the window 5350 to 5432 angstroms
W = 12.2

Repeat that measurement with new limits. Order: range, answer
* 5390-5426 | 12.5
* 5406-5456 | 12.2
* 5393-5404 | 11.8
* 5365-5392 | 12.3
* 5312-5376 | 10.6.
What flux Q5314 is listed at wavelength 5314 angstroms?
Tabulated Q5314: 10.32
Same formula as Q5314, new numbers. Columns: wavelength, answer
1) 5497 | 9.75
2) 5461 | 9.467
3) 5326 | 9.468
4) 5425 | 13.36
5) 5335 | 10.9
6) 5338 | 10.92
